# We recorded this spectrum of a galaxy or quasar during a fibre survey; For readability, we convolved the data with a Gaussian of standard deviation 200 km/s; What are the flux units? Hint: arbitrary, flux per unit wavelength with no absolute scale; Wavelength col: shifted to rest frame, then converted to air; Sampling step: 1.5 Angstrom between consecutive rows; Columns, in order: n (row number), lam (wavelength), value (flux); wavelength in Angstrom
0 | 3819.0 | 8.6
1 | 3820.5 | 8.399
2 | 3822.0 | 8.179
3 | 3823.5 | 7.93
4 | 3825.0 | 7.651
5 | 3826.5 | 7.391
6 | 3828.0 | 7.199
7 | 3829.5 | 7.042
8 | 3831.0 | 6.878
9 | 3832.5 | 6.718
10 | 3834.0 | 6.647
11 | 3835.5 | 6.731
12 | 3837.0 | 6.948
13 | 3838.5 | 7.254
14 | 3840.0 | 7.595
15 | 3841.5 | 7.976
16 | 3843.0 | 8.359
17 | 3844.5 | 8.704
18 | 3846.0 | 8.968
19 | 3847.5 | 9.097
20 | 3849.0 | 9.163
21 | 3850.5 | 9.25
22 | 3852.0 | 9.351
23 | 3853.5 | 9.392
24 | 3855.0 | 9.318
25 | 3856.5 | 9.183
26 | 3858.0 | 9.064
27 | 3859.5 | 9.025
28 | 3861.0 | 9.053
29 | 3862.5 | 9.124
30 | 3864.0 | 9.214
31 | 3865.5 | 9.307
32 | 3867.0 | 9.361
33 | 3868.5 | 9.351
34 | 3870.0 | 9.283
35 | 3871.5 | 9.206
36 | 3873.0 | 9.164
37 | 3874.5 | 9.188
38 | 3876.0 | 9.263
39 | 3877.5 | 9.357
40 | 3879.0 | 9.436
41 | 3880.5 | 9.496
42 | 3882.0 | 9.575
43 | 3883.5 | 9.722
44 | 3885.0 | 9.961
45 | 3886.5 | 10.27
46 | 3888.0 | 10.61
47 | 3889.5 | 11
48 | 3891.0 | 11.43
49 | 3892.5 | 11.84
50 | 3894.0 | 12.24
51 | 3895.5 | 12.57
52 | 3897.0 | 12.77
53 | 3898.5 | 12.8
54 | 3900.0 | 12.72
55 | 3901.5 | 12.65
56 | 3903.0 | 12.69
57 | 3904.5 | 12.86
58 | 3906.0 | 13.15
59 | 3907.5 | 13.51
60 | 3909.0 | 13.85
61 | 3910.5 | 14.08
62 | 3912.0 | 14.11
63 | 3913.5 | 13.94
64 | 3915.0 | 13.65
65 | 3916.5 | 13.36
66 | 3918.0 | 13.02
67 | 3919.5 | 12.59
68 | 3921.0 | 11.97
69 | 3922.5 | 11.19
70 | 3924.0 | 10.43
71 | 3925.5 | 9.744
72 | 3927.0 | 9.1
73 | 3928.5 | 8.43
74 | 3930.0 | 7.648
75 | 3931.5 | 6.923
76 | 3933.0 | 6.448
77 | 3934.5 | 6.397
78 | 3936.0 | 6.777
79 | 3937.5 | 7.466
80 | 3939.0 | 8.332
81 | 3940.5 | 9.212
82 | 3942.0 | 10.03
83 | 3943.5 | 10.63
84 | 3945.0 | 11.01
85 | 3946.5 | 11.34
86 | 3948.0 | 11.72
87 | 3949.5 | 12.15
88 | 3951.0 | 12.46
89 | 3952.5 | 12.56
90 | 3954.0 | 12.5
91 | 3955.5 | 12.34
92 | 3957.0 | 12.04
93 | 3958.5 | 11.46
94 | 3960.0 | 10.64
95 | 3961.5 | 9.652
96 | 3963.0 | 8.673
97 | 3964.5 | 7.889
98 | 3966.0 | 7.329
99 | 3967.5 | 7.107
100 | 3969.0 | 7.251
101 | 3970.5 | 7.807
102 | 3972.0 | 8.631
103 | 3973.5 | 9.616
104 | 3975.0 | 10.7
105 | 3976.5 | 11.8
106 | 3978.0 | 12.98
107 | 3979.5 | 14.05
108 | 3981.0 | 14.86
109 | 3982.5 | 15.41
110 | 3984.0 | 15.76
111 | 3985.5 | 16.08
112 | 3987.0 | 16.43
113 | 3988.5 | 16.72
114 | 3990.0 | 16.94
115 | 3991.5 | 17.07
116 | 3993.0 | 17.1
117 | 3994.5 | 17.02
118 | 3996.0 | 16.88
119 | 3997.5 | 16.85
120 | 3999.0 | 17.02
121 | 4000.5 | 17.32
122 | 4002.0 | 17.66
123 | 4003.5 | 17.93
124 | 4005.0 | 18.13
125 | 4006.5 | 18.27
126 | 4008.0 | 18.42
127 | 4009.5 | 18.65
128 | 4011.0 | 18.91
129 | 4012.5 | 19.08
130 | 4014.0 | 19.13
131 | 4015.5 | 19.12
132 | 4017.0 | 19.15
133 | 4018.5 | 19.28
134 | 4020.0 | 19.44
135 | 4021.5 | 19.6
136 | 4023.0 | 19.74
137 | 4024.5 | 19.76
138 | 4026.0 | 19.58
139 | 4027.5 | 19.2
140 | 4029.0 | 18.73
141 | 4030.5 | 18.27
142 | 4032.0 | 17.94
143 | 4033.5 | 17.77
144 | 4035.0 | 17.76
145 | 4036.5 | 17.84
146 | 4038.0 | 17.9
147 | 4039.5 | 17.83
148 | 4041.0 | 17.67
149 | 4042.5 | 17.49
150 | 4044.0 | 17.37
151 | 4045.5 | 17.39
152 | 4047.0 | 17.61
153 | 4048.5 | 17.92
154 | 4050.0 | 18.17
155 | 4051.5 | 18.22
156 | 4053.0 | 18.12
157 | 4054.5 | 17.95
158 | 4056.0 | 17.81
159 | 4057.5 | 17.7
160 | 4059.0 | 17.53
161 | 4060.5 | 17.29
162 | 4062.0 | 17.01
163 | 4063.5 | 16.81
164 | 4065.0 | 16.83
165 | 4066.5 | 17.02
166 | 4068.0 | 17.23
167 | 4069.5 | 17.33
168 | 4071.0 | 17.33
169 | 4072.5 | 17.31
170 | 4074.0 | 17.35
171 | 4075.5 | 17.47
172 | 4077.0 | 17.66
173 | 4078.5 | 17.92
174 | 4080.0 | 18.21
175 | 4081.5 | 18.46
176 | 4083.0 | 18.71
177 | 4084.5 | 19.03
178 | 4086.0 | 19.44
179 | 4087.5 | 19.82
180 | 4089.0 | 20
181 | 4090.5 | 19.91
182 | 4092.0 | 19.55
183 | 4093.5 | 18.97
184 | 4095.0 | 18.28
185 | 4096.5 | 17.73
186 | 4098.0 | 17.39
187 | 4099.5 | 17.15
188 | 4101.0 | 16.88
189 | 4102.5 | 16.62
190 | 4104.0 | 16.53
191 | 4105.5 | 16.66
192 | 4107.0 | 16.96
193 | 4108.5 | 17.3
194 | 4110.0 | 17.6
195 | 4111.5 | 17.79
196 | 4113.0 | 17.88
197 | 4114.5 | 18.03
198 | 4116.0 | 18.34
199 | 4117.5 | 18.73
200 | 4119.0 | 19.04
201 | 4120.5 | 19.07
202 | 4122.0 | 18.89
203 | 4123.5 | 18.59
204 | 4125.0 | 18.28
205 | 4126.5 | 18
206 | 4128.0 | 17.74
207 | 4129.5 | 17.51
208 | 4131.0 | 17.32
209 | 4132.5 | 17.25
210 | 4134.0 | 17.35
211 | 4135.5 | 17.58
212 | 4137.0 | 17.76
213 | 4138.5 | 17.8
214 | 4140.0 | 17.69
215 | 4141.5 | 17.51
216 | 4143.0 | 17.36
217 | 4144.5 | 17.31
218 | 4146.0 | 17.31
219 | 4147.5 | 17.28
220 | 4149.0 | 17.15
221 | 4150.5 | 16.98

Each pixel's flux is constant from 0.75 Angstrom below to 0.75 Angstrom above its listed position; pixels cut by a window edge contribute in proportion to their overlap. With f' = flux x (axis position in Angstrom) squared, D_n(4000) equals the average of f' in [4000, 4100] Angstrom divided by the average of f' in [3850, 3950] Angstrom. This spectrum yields 1.87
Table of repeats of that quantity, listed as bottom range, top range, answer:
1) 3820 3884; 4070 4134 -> 2.39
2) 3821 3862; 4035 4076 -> 2.39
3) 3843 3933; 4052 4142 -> 1.88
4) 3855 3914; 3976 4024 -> 1.69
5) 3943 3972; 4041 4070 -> 1.79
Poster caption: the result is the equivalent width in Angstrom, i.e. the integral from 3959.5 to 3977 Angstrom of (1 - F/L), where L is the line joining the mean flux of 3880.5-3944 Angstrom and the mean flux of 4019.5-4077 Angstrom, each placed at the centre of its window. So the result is 6.3 Angstrom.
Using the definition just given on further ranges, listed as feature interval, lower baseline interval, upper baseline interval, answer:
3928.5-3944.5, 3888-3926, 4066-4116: 6.4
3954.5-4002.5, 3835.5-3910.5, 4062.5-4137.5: 2.7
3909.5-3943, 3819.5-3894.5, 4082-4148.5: 3.0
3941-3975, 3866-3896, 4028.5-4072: 8.2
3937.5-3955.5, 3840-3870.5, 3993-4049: 4.0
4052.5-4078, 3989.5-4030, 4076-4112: 1.1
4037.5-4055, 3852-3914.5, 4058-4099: -1.0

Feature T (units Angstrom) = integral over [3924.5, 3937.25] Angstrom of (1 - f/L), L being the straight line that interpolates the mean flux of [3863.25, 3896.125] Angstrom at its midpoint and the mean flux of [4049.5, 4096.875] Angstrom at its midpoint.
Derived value 4.63 Angstrom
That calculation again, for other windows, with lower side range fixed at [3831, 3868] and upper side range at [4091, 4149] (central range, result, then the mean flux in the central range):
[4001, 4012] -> -3.5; 18.3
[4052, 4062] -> -1.3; 17.7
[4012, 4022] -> -3.5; 19.3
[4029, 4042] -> -2.7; 17.9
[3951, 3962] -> 0.4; 11.7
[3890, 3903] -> -2.9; 12.4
